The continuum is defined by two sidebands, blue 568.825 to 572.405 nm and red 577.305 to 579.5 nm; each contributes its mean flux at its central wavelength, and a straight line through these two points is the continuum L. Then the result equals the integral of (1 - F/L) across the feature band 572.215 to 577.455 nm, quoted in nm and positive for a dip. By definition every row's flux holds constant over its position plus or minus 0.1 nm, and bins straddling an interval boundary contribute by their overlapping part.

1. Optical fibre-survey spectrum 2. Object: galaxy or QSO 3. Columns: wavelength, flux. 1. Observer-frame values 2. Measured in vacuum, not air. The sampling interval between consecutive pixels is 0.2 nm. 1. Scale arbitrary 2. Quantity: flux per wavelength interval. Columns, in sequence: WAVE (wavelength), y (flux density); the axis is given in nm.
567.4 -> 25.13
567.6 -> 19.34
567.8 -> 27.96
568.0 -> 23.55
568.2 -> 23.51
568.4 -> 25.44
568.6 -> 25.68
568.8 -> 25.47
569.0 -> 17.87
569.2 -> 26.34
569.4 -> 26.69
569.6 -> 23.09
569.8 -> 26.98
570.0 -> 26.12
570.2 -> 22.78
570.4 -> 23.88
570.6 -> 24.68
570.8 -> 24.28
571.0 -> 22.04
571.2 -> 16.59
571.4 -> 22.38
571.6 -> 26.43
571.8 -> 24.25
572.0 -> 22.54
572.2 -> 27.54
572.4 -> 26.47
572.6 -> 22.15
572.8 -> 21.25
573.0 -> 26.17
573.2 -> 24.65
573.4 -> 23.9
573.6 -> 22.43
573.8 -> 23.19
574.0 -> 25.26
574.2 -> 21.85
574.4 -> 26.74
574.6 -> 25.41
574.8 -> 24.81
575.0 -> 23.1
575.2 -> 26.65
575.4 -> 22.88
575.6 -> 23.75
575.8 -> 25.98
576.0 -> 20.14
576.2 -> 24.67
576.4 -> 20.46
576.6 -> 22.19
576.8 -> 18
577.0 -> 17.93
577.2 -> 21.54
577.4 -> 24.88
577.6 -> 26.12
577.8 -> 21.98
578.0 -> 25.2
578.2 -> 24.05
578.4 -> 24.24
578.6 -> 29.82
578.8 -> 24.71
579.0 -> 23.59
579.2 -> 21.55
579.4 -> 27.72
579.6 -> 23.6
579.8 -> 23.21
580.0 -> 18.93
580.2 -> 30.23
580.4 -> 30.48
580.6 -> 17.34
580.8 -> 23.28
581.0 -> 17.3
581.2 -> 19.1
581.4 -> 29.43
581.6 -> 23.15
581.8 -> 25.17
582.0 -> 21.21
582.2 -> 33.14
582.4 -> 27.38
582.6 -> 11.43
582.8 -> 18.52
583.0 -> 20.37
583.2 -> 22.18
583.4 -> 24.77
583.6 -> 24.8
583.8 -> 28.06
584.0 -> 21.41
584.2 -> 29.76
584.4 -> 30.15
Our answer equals 0.23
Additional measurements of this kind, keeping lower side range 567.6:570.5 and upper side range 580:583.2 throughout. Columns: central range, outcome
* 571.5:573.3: -0.04 nm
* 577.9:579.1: -0.10 nm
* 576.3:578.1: 0.11 nm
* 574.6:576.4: -0.01 nm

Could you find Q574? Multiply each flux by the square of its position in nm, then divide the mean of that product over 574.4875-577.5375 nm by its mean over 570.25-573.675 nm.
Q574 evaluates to 1.0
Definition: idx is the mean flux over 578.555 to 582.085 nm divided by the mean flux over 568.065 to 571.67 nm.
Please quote 1.00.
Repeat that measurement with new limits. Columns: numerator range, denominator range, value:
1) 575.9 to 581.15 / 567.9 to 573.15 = 0.96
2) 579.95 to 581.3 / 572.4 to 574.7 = 0.94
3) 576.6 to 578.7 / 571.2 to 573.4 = 0.97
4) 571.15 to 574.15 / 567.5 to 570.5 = 0.98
